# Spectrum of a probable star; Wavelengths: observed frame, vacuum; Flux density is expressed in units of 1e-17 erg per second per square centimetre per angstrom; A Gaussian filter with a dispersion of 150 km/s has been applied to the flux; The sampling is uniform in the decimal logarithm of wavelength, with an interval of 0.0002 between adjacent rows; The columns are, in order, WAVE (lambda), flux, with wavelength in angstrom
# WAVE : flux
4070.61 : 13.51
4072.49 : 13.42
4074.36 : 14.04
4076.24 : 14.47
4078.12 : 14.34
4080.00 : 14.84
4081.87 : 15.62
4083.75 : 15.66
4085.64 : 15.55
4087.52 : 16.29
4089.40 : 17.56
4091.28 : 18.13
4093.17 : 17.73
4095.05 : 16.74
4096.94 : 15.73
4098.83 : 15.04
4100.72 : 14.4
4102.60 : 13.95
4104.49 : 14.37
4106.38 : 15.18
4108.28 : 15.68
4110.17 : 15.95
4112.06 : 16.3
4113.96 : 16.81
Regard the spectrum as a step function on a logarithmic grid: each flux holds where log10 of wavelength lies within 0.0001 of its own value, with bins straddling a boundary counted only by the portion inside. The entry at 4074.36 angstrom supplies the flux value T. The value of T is 14.04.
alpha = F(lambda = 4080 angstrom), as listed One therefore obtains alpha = 14.84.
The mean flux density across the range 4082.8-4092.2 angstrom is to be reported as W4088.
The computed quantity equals 16.6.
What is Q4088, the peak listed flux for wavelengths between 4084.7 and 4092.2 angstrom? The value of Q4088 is 18.13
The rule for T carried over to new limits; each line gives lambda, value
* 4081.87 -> 15.62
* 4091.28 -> 18.13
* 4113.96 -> 16.81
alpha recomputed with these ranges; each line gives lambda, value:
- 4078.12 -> 14.34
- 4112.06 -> 16.3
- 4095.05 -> 16.74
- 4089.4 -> 17.56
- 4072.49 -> 13.42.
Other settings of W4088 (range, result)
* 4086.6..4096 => 17.3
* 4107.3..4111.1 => 15.8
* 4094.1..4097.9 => 16.2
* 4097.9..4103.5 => 14.5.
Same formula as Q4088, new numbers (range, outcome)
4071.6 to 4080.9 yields 14.84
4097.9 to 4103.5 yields 15.04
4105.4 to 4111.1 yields 15.95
